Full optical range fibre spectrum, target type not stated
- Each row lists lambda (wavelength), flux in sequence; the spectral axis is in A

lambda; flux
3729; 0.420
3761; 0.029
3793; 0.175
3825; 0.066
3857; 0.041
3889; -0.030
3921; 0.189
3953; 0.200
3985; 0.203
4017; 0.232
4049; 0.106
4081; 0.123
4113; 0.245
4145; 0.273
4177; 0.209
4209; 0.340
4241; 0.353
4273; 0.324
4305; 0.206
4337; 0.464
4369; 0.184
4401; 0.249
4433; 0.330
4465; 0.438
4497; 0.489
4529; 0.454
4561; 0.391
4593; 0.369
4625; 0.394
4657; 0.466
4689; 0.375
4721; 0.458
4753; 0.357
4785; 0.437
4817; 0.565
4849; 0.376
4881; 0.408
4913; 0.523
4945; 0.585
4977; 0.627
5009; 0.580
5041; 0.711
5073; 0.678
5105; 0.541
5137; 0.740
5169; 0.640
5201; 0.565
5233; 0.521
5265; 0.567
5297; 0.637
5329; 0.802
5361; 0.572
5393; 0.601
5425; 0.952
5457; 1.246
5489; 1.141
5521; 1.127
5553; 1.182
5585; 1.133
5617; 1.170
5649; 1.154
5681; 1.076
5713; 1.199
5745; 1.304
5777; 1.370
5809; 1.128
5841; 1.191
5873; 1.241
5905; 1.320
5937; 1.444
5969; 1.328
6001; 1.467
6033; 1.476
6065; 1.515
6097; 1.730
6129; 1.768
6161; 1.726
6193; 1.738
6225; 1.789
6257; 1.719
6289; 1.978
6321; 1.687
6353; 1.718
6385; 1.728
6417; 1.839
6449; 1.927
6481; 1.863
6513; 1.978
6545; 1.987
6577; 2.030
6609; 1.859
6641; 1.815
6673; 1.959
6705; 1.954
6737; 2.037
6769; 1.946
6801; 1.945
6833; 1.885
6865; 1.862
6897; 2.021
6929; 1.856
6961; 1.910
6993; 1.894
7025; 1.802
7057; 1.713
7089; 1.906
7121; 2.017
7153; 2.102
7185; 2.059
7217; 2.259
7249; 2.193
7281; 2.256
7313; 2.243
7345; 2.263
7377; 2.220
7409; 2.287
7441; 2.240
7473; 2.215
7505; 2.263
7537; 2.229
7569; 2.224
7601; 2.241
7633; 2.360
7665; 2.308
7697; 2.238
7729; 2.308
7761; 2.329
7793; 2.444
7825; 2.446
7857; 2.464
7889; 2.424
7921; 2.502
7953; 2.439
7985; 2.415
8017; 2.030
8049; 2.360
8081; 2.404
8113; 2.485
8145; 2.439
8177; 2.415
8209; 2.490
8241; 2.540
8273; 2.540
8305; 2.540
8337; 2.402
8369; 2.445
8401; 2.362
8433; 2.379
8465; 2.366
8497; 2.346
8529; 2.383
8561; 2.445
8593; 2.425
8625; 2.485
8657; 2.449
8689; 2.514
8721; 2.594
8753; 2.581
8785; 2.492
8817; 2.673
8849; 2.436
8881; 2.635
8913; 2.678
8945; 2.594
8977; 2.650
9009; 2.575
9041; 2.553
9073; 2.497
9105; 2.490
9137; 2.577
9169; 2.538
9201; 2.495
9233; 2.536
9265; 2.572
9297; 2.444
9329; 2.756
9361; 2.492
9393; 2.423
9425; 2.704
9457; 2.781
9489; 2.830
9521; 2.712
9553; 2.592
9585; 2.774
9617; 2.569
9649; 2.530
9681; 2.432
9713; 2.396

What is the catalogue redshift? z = 0.36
